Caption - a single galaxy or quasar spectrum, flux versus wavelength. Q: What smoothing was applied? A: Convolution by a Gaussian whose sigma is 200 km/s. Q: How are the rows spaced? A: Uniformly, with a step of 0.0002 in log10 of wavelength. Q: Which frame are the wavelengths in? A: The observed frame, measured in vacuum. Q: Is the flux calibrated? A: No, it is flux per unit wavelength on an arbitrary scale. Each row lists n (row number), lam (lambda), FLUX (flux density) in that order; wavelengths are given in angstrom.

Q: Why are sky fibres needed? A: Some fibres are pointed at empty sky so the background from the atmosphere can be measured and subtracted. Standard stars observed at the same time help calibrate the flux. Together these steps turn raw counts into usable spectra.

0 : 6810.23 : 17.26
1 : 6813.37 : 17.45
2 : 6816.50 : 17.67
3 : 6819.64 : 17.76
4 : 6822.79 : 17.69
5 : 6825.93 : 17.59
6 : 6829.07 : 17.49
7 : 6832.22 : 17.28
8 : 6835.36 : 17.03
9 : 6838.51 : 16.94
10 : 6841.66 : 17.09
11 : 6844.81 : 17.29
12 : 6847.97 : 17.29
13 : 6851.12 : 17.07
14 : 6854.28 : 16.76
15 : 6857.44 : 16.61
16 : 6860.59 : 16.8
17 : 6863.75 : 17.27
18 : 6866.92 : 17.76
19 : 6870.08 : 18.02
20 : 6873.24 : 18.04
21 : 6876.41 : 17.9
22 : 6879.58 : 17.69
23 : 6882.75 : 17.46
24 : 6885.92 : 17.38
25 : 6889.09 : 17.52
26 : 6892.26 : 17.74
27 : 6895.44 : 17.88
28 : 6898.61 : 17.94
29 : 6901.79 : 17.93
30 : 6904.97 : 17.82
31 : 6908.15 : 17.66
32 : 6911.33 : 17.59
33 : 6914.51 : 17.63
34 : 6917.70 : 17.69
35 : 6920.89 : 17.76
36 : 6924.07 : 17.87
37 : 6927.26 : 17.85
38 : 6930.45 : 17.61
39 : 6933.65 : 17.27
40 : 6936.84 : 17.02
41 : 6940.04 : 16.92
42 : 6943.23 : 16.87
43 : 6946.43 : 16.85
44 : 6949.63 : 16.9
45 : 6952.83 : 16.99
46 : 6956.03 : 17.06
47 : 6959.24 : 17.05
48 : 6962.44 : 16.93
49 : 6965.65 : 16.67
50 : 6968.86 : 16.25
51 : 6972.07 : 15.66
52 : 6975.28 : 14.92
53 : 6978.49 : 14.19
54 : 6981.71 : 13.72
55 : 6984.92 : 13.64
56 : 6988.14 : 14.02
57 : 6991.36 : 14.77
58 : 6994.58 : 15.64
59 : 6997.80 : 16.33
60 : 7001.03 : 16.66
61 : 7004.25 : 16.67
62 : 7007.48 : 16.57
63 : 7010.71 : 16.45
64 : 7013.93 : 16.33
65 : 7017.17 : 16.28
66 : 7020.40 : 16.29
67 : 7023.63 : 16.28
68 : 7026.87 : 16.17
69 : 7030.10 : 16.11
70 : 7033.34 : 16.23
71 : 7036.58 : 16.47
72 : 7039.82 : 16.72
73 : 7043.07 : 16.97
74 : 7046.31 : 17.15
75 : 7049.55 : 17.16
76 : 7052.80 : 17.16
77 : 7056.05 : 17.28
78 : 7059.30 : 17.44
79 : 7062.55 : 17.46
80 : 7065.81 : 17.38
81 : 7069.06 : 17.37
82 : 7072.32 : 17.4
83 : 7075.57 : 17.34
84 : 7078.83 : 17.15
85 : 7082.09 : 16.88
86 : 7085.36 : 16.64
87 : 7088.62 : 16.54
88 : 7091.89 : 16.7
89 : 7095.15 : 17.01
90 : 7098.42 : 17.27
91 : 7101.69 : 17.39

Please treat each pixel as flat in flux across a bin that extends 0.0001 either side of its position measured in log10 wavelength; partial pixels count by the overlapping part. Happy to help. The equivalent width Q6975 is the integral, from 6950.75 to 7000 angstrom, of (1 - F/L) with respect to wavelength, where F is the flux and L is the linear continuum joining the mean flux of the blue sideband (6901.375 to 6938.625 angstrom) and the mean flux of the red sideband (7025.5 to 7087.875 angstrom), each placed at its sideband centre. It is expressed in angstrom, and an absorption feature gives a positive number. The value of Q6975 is 5.0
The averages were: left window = 17.6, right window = 17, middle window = 15.6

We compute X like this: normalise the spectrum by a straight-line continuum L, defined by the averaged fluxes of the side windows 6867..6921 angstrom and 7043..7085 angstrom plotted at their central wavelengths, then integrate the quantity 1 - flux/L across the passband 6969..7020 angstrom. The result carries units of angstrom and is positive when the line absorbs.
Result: 5.67 angstrom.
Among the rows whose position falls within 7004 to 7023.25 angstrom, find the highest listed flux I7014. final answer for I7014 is 16.67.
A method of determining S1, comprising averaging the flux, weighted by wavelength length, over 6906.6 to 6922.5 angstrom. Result 17.7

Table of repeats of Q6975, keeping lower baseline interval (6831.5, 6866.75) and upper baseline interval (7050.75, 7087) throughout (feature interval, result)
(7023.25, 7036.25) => 0.7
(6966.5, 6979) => 1.3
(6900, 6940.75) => -1.2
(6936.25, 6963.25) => 0.3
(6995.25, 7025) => 1.3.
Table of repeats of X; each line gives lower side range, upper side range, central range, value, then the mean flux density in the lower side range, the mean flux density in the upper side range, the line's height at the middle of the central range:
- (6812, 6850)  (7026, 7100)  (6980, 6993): 2.3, 17.4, 17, 17.1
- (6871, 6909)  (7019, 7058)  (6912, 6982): 2.3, 17.8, 16.7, 17.3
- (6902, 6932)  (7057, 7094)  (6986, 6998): 1.7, 17.7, 17.1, 17.4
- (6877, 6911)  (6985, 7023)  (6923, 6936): -0.4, 17.7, 15.9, 17.1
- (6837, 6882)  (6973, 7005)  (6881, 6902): -1.2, 17.3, 15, 16.8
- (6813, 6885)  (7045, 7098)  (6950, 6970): 0.5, 17.4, 17.1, 17.3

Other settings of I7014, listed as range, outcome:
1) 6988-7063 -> 17.46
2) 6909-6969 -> 17.87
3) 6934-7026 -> 17.06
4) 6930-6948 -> 17.61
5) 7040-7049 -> 17.15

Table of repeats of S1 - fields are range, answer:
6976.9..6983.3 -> 13.9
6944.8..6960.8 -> 17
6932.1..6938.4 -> 17.2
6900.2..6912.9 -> 17.8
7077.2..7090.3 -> 16.8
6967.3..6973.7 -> 16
